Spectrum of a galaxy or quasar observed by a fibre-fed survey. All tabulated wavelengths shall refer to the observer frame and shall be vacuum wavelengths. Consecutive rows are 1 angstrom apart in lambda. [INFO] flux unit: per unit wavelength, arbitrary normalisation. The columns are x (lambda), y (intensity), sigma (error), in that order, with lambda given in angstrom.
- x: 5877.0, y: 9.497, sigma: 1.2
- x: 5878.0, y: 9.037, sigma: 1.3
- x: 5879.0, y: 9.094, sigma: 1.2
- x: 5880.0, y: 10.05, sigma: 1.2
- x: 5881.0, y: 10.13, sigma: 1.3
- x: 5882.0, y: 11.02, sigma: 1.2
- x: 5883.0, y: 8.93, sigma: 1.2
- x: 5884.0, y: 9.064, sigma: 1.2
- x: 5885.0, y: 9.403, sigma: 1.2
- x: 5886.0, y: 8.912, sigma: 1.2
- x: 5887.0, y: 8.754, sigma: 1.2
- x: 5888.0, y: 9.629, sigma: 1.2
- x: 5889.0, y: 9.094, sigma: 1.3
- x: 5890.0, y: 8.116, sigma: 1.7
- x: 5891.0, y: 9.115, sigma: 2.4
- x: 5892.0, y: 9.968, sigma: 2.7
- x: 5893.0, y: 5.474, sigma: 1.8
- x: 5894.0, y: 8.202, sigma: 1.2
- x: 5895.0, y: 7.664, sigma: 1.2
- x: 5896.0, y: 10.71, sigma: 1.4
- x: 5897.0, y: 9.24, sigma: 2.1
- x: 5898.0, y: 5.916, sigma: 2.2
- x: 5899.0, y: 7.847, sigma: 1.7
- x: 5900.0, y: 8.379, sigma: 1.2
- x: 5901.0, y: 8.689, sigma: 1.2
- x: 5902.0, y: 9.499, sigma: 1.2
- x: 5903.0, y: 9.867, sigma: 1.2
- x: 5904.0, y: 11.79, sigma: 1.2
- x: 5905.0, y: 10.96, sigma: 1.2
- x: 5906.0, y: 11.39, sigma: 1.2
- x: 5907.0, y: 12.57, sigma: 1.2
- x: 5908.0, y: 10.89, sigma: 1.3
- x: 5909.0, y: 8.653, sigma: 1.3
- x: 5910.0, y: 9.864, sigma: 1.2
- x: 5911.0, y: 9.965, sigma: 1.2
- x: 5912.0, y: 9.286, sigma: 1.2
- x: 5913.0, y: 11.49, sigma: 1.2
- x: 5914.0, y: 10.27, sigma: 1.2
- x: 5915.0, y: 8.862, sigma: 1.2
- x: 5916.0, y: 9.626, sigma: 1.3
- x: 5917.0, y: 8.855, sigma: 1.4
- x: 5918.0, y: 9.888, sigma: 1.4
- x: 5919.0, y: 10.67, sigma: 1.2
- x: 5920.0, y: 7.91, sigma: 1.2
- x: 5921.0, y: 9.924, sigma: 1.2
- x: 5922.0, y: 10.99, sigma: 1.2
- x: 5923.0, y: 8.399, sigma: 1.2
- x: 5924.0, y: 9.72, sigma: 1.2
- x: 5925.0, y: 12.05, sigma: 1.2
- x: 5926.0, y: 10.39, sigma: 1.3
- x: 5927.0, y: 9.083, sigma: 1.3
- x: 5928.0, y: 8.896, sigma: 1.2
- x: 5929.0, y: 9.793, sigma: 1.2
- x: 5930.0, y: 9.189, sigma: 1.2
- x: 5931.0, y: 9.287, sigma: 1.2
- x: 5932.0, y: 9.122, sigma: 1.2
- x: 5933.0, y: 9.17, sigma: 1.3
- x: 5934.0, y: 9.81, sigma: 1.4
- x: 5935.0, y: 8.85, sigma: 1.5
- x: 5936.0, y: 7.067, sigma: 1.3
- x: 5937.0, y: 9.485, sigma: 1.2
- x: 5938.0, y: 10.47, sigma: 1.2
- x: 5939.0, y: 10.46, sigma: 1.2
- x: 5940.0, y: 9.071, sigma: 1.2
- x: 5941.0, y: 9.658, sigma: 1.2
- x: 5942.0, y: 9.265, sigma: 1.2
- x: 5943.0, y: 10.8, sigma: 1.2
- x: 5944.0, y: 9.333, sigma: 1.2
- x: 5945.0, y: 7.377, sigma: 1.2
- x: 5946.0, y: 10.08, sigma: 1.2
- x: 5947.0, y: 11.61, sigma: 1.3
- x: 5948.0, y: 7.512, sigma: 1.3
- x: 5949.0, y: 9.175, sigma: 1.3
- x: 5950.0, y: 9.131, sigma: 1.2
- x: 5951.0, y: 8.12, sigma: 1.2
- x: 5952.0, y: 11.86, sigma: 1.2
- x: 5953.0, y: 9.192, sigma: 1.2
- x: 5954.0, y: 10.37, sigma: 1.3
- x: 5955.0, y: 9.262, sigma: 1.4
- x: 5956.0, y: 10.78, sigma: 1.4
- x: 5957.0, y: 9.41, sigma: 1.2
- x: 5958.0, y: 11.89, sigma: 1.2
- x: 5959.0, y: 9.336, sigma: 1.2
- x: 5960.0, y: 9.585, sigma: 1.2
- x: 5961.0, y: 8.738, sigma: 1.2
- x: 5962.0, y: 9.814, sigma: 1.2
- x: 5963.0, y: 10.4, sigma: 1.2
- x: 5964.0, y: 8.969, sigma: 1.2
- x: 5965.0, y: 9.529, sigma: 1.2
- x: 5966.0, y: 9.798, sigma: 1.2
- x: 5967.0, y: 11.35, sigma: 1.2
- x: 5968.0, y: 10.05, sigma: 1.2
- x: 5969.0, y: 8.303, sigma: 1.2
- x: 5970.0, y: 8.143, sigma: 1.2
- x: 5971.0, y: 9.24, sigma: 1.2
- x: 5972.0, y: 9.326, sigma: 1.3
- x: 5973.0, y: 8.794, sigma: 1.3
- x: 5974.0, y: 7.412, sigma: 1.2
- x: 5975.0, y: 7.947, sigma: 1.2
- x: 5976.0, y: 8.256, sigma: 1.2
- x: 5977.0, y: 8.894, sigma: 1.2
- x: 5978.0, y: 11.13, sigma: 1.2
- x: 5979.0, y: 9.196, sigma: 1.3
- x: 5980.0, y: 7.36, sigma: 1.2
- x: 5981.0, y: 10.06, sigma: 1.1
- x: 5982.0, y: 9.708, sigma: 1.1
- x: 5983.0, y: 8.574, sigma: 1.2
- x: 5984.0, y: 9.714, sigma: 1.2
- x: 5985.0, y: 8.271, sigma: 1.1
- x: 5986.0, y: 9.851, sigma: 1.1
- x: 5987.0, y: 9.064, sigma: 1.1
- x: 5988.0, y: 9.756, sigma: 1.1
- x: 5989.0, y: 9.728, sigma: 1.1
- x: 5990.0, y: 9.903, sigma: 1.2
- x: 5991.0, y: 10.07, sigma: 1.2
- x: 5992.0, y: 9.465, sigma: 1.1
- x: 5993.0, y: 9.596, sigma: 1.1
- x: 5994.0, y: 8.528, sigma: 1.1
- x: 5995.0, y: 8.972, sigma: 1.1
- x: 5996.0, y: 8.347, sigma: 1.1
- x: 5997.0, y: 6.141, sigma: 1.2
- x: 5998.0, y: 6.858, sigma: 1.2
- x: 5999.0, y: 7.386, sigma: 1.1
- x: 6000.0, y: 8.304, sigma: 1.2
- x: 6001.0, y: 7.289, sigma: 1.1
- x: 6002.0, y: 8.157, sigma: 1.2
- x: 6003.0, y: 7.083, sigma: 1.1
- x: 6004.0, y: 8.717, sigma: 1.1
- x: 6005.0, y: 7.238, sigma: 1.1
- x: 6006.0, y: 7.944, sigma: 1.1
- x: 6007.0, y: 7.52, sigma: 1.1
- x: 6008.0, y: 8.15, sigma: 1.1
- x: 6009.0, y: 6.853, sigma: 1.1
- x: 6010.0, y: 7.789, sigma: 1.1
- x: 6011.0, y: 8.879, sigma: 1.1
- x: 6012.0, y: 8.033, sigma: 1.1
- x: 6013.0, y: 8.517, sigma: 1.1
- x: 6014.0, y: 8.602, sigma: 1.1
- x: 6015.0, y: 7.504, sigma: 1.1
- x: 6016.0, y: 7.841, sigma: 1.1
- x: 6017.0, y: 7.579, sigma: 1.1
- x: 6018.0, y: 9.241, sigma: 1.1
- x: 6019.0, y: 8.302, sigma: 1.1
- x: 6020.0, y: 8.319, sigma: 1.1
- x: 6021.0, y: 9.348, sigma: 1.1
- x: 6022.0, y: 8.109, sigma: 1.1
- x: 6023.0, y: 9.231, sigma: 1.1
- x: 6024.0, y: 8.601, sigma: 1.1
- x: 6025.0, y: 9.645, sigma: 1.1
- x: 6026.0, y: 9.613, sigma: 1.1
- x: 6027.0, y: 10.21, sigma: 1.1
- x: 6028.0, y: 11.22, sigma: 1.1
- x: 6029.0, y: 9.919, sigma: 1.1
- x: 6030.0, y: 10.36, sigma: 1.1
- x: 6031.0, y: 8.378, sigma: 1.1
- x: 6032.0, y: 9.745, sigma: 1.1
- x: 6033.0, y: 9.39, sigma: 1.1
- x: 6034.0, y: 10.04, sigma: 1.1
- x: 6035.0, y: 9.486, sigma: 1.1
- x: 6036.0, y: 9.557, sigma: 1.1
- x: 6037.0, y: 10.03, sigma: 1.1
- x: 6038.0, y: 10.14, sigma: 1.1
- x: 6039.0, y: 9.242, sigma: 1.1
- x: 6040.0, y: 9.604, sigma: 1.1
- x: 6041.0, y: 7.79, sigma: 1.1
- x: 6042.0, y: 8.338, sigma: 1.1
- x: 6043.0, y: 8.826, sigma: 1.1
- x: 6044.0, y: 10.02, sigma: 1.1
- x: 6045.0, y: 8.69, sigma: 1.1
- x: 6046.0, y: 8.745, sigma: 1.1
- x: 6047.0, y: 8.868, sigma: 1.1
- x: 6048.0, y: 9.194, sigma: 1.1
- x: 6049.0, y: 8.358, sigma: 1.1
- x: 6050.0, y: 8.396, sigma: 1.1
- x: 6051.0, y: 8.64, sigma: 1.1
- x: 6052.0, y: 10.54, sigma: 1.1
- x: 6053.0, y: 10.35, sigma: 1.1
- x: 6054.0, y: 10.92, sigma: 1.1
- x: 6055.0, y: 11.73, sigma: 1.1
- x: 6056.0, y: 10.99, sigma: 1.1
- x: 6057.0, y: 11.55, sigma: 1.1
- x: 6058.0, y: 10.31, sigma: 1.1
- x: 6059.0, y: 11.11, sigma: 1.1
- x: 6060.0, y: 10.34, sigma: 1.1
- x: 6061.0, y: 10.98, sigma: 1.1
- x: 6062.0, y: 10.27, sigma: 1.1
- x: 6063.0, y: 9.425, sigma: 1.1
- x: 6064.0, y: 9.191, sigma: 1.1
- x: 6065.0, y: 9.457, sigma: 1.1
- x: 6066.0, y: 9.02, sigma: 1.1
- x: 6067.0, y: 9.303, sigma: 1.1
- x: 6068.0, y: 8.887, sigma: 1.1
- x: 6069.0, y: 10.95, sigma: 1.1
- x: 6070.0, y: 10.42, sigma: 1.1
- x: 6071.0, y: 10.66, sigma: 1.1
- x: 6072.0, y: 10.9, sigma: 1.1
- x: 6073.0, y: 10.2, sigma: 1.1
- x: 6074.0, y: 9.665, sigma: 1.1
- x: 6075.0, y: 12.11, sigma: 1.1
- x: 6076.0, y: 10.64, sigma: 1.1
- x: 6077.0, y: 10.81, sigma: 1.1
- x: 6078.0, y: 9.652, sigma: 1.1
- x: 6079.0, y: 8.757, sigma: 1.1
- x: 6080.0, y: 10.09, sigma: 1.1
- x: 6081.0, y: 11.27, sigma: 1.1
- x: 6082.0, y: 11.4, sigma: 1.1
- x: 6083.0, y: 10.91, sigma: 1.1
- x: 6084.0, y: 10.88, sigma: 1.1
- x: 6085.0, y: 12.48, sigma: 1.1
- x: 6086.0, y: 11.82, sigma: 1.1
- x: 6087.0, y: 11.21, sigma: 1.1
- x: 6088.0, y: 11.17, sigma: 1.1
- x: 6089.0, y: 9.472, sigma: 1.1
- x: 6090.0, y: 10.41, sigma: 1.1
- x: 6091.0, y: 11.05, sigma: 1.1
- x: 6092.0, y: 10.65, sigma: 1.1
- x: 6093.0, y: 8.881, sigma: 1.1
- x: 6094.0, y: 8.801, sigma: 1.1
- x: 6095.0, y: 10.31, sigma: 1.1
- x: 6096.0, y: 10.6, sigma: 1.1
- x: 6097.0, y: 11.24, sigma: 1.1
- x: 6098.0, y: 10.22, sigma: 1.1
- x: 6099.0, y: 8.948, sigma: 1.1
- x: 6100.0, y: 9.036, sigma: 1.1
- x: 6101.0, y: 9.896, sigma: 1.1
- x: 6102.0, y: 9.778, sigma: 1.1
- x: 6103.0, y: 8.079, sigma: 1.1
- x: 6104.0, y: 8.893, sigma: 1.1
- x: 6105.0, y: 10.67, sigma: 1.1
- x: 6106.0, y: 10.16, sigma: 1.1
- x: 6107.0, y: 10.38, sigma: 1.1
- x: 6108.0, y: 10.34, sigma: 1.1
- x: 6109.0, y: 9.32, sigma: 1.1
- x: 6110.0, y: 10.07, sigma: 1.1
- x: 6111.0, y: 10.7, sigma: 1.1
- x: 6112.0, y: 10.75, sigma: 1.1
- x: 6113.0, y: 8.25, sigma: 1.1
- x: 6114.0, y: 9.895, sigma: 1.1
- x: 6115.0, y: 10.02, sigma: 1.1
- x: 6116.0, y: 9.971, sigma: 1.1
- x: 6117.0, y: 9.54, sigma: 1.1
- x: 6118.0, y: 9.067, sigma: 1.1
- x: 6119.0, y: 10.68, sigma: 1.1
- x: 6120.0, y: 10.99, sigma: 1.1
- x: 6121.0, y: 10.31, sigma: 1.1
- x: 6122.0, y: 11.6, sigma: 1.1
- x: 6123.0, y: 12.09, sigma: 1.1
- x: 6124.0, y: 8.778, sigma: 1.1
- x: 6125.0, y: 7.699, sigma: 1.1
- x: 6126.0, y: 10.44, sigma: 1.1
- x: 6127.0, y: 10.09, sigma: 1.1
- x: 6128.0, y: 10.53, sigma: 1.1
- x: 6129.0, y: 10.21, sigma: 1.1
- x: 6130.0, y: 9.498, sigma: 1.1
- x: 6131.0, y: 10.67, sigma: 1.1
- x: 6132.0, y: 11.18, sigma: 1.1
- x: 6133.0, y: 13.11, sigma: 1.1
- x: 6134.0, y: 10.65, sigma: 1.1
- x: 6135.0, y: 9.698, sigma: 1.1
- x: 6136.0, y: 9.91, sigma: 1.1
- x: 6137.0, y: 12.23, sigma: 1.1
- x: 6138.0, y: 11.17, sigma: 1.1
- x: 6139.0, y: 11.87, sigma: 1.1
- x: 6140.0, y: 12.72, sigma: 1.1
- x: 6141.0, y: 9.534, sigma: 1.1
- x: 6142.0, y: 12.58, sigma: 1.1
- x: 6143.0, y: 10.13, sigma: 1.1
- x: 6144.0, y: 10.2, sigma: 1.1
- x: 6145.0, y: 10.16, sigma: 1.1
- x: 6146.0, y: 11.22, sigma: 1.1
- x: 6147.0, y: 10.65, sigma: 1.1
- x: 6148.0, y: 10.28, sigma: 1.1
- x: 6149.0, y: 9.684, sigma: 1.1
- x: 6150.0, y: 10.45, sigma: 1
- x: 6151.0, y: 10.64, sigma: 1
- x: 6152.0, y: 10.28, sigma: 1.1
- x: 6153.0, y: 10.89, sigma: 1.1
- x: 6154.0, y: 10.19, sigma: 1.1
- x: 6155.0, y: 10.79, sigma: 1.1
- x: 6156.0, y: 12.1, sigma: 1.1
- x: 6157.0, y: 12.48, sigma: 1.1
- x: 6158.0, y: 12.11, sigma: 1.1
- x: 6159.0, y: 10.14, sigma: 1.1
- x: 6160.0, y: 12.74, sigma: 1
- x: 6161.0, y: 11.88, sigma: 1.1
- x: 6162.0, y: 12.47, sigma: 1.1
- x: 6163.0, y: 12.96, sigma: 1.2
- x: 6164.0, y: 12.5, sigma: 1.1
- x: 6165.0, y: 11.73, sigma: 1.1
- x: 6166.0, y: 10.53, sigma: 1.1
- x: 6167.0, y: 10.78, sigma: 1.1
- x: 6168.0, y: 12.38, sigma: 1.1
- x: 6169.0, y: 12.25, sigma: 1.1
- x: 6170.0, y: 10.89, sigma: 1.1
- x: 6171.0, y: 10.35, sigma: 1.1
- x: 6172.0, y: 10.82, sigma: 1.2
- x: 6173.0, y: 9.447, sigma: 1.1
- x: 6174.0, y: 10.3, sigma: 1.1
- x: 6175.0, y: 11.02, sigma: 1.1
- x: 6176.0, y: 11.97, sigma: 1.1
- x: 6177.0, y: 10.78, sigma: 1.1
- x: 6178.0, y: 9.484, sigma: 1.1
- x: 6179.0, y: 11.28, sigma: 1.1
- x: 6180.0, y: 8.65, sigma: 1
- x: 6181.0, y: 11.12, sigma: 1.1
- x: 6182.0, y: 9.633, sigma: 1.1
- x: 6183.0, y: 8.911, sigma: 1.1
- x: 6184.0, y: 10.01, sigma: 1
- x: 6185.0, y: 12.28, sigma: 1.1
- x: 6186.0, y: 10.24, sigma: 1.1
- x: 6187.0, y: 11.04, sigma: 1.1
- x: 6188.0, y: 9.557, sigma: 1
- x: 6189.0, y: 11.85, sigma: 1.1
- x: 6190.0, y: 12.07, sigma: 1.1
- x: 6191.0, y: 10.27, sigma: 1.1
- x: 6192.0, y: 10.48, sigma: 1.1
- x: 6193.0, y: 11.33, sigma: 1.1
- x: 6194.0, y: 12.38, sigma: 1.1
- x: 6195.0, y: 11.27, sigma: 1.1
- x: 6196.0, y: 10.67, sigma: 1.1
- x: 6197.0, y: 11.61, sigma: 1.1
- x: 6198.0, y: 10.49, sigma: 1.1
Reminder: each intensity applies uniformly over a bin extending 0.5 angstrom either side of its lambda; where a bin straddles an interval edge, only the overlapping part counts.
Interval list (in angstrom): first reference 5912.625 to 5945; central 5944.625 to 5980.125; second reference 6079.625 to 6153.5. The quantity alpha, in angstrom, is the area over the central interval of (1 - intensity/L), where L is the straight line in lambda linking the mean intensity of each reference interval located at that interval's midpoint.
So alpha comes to 1.2 angstrom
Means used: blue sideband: 9.58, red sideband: 10.4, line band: 9.4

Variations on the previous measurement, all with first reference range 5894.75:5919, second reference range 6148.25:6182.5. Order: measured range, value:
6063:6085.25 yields 0.6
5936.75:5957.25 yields 0.6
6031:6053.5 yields 2.5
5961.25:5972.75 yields 0.6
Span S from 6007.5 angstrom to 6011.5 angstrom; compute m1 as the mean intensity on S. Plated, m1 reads 7.92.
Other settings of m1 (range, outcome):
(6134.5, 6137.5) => 10.6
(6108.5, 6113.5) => 9.82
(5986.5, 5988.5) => 9.41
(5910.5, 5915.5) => 9.97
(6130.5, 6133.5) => 11.7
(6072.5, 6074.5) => 9.93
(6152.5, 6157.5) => 11.3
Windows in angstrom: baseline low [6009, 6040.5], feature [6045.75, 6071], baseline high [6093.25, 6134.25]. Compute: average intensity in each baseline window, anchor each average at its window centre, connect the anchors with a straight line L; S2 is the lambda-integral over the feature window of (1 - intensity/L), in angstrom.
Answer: -1.3 angstrom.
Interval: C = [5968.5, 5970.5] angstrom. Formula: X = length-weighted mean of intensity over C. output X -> 8.22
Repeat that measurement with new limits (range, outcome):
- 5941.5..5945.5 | 9.19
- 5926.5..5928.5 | 8.99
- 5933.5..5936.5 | 8.58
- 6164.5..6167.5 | 11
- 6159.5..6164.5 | 12.5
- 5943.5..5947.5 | 9.6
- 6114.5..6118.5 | 9.65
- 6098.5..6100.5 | 8.99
